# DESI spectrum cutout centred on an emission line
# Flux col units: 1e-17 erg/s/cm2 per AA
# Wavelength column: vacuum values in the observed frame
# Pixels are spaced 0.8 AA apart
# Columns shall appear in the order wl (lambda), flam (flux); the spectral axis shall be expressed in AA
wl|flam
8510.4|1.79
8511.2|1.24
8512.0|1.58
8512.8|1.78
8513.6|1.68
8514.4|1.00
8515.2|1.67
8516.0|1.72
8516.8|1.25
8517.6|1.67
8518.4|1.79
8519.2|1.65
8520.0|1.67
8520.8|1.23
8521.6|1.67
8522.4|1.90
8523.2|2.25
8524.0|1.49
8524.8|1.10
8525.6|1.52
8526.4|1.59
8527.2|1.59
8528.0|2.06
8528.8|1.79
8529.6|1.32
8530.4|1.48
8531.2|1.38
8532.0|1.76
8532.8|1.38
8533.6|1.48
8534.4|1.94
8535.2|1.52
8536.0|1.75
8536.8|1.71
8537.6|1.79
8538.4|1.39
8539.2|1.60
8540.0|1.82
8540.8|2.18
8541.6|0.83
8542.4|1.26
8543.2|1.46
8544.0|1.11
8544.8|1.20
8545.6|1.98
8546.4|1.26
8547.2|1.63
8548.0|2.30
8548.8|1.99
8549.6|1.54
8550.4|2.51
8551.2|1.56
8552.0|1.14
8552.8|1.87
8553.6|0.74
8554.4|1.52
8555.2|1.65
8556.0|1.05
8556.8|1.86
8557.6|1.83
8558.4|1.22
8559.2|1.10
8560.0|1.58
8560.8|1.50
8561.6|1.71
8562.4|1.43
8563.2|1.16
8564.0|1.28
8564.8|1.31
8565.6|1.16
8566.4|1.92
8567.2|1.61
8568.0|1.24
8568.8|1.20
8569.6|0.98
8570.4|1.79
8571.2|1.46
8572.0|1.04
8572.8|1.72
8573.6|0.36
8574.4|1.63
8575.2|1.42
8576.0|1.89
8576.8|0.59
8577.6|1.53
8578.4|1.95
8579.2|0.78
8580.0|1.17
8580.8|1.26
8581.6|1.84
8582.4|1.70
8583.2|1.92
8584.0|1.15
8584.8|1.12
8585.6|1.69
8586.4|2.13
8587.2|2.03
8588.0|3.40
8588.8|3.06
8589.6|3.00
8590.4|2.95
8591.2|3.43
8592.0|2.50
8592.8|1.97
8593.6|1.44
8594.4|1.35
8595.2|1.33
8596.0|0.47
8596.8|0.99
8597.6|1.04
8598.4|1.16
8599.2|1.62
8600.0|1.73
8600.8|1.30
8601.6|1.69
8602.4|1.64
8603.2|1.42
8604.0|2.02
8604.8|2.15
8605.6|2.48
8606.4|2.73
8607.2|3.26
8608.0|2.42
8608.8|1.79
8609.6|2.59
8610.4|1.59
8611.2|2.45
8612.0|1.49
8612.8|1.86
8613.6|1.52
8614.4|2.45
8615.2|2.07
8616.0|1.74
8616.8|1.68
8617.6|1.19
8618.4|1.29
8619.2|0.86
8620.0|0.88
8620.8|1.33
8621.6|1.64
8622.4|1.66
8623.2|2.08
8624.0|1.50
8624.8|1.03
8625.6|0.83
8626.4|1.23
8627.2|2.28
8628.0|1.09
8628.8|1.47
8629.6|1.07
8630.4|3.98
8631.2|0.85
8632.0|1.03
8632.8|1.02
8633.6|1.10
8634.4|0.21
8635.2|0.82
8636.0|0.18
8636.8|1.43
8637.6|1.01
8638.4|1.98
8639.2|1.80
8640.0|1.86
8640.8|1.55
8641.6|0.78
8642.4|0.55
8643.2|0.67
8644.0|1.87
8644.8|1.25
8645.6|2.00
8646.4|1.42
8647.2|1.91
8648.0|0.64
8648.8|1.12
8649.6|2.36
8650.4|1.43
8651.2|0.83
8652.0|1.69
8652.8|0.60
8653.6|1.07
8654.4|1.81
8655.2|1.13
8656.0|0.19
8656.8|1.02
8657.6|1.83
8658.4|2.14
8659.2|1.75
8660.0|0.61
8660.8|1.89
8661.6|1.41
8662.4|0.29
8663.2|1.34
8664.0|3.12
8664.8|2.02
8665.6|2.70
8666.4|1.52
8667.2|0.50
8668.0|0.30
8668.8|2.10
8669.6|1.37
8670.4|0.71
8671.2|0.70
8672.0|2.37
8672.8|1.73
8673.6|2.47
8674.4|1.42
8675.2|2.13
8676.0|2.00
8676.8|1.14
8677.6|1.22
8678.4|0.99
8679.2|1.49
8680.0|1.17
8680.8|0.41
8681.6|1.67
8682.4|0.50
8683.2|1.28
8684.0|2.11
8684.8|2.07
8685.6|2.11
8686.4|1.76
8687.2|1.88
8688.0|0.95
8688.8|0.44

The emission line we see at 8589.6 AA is [S II]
